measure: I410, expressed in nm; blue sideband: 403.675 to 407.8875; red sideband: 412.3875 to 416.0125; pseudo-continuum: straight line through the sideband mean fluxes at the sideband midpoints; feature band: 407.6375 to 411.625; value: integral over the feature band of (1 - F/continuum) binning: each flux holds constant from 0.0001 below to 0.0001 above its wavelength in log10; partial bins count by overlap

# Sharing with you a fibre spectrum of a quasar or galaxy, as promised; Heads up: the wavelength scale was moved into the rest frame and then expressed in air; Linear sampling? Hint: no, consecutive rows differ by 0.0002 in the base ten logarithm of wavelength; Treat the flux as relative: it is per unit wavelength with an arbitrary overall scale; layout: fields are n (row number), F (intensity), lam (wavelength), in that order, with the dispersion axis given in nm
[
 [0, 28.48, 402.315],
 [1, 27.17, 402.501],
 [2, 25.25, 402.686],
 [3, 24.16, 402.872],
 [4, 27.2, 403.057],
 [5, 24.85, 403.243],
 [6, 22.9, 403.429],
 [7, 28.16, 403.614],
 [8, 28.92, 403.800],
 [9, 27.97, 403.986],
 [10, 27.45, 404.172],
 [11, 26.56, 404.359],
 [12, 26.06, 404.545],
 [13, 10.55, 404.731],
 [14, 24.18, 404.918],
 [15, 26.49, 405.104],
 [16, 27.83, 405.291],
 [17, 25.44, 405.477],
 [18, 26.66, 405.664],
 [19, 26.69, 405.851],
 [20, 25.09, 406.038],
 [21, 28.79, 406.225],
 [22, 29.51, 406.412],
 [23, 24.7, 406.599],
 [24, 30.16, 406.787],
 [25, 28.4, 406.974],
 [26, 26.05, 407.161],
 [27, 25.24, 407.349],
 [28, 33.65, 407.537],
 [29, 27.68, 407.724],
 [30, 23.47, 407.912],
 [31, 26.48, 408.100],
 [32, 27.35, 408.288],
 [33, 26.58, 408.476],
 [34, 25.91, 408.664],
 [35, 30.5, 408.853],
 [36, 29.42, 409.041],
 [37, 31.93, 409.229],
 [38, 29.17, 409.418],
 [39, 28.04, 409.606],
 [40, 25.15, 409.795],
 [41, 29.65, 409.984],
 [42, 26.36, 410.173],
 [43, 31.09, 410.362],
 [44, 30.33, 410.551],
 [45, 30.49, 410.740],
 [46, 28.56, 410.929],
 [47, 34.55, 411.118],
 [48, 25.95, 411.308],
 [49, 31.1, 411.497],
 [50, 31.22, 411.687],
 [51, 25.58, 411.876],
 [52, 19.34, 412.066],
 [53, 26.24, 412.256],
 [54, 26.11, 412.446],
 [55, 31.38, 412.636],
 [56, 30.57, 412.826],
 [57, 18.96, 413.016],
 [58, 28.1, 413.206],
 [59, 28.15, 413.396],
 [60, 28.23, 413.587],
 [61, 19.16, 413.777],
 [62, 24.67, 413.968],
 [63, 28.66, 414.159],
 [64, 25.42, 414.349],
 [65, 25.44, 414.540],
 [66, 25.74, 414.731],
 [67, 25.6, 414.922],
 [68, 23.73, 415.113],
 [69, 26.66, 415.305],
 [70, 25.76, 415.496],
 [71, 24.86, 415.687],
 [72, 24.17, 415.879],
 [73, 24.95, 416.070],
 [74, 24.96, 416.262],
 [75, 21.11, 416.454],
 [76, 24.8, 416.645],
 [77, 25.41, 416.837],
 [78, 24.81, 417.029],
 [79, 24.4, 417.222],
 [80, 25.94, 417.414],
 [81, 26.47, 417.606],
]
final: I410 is -0.362 nm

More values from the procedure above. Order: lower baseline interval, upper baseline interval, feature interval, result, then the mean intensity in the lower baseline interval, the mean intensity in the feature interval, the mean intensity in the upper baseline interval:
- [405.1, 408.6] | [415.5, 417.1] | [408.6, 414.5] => -0.43 nm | 27.2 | 27.7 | 24.5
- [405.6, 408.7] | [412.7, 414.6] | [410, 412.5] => -0.18 nm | 27.2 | 28.3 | 25.8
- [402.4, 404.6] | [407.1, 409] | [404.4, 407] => 0.11 nm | 26.4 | 25.7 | 27.4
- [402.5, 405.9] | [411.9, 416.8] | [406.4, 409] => -0.22 nm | 25.4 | 27.5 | 25.3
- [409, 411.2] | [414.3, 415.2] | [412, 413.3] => 0.06 nm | 29.5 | 26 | 25.2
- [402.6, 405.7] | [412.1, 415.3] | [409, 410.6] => -0.21 nm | 25.3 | 29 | 25.9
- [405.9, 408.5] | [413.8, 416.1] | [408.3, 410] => -0.10 nm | 27.4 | 28.4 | 25.3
